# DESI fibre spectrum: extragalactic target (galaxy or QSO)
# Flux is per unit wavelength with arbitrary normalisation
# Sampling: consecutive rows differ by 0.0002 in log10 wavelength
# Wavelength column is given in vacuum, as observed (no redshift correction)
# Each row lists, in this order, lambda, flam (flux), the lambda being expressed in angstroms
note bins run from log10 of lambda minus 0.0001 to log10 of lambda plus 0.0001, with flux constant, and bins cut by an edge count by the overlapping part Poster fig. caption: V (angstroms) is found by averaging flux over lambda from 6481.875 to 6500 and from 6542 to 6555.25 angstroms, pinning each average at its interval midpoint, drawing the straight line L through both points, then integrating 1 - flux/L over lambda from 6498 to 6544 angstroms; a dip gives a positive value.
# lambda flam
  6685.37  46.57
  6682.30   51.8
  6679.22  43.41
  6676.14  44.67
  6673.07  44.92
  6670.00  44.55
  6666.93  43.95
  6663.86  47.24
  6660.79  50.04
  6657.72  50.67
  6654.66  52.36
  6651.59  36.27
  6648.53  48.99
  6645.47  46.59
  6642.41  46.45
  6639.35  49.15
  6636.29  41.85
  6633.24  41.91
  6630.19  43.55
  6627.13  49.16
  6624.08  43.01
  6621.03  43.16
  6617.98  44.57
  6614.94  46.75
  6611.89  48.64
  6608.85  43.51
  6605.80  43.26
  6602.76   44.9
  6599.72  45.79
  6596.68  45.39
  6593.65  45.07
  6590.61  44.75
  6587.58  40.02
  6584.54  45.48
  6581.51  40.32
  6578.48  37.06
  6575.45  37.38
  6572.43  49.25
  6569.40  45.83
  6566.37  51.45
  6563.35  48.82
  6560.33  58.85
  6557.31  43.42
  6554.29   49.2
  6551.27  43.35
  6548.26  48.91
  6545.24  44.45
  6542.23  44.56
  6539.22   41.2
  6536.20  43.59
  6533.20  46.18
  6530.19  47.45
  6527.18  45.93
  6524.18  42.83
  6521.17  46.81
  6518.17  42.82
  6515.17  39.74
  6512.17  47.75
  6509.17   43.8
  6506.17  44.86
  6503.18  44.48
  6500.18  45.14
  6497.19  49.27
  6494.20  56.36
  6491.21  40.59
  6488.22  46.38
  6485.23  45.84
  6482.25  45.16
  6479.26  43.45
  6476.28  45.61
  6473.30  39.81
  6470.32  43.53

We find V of 2.1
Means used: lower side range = 47.3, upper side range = 46.1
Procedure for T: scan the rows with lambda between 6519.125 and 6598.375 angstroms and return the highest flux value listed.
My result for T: 58.85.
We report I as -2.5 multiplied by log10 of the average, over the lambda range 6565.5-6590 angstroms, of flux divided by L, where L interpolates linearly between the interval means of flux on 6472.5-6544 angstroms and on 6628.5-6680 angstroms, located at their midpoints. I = 0.05 mag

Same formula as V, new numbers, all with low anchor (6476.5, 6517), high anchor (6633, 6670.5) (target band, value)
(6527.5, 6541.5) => 0.3 angstroms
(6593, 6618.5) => 0.4 angstroms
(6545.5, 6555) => -0.2 angstroms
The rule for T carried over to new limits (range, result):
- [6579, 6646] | 49.16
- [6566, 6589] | 51.45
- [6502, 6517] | 47.75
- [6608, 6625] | 48.64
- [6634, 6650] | 49.15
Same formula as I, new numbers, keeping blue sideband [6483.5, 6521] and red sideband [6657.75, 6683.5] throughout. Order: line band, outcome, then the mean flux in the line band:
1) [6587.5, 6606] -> 0.037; 44.6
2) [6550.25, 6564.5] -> -0.069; 48.9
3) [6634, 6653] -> 0.036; 44.8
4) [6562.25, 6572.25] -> -0.064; 48.7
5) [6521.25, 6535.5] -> 0.004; 45.6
